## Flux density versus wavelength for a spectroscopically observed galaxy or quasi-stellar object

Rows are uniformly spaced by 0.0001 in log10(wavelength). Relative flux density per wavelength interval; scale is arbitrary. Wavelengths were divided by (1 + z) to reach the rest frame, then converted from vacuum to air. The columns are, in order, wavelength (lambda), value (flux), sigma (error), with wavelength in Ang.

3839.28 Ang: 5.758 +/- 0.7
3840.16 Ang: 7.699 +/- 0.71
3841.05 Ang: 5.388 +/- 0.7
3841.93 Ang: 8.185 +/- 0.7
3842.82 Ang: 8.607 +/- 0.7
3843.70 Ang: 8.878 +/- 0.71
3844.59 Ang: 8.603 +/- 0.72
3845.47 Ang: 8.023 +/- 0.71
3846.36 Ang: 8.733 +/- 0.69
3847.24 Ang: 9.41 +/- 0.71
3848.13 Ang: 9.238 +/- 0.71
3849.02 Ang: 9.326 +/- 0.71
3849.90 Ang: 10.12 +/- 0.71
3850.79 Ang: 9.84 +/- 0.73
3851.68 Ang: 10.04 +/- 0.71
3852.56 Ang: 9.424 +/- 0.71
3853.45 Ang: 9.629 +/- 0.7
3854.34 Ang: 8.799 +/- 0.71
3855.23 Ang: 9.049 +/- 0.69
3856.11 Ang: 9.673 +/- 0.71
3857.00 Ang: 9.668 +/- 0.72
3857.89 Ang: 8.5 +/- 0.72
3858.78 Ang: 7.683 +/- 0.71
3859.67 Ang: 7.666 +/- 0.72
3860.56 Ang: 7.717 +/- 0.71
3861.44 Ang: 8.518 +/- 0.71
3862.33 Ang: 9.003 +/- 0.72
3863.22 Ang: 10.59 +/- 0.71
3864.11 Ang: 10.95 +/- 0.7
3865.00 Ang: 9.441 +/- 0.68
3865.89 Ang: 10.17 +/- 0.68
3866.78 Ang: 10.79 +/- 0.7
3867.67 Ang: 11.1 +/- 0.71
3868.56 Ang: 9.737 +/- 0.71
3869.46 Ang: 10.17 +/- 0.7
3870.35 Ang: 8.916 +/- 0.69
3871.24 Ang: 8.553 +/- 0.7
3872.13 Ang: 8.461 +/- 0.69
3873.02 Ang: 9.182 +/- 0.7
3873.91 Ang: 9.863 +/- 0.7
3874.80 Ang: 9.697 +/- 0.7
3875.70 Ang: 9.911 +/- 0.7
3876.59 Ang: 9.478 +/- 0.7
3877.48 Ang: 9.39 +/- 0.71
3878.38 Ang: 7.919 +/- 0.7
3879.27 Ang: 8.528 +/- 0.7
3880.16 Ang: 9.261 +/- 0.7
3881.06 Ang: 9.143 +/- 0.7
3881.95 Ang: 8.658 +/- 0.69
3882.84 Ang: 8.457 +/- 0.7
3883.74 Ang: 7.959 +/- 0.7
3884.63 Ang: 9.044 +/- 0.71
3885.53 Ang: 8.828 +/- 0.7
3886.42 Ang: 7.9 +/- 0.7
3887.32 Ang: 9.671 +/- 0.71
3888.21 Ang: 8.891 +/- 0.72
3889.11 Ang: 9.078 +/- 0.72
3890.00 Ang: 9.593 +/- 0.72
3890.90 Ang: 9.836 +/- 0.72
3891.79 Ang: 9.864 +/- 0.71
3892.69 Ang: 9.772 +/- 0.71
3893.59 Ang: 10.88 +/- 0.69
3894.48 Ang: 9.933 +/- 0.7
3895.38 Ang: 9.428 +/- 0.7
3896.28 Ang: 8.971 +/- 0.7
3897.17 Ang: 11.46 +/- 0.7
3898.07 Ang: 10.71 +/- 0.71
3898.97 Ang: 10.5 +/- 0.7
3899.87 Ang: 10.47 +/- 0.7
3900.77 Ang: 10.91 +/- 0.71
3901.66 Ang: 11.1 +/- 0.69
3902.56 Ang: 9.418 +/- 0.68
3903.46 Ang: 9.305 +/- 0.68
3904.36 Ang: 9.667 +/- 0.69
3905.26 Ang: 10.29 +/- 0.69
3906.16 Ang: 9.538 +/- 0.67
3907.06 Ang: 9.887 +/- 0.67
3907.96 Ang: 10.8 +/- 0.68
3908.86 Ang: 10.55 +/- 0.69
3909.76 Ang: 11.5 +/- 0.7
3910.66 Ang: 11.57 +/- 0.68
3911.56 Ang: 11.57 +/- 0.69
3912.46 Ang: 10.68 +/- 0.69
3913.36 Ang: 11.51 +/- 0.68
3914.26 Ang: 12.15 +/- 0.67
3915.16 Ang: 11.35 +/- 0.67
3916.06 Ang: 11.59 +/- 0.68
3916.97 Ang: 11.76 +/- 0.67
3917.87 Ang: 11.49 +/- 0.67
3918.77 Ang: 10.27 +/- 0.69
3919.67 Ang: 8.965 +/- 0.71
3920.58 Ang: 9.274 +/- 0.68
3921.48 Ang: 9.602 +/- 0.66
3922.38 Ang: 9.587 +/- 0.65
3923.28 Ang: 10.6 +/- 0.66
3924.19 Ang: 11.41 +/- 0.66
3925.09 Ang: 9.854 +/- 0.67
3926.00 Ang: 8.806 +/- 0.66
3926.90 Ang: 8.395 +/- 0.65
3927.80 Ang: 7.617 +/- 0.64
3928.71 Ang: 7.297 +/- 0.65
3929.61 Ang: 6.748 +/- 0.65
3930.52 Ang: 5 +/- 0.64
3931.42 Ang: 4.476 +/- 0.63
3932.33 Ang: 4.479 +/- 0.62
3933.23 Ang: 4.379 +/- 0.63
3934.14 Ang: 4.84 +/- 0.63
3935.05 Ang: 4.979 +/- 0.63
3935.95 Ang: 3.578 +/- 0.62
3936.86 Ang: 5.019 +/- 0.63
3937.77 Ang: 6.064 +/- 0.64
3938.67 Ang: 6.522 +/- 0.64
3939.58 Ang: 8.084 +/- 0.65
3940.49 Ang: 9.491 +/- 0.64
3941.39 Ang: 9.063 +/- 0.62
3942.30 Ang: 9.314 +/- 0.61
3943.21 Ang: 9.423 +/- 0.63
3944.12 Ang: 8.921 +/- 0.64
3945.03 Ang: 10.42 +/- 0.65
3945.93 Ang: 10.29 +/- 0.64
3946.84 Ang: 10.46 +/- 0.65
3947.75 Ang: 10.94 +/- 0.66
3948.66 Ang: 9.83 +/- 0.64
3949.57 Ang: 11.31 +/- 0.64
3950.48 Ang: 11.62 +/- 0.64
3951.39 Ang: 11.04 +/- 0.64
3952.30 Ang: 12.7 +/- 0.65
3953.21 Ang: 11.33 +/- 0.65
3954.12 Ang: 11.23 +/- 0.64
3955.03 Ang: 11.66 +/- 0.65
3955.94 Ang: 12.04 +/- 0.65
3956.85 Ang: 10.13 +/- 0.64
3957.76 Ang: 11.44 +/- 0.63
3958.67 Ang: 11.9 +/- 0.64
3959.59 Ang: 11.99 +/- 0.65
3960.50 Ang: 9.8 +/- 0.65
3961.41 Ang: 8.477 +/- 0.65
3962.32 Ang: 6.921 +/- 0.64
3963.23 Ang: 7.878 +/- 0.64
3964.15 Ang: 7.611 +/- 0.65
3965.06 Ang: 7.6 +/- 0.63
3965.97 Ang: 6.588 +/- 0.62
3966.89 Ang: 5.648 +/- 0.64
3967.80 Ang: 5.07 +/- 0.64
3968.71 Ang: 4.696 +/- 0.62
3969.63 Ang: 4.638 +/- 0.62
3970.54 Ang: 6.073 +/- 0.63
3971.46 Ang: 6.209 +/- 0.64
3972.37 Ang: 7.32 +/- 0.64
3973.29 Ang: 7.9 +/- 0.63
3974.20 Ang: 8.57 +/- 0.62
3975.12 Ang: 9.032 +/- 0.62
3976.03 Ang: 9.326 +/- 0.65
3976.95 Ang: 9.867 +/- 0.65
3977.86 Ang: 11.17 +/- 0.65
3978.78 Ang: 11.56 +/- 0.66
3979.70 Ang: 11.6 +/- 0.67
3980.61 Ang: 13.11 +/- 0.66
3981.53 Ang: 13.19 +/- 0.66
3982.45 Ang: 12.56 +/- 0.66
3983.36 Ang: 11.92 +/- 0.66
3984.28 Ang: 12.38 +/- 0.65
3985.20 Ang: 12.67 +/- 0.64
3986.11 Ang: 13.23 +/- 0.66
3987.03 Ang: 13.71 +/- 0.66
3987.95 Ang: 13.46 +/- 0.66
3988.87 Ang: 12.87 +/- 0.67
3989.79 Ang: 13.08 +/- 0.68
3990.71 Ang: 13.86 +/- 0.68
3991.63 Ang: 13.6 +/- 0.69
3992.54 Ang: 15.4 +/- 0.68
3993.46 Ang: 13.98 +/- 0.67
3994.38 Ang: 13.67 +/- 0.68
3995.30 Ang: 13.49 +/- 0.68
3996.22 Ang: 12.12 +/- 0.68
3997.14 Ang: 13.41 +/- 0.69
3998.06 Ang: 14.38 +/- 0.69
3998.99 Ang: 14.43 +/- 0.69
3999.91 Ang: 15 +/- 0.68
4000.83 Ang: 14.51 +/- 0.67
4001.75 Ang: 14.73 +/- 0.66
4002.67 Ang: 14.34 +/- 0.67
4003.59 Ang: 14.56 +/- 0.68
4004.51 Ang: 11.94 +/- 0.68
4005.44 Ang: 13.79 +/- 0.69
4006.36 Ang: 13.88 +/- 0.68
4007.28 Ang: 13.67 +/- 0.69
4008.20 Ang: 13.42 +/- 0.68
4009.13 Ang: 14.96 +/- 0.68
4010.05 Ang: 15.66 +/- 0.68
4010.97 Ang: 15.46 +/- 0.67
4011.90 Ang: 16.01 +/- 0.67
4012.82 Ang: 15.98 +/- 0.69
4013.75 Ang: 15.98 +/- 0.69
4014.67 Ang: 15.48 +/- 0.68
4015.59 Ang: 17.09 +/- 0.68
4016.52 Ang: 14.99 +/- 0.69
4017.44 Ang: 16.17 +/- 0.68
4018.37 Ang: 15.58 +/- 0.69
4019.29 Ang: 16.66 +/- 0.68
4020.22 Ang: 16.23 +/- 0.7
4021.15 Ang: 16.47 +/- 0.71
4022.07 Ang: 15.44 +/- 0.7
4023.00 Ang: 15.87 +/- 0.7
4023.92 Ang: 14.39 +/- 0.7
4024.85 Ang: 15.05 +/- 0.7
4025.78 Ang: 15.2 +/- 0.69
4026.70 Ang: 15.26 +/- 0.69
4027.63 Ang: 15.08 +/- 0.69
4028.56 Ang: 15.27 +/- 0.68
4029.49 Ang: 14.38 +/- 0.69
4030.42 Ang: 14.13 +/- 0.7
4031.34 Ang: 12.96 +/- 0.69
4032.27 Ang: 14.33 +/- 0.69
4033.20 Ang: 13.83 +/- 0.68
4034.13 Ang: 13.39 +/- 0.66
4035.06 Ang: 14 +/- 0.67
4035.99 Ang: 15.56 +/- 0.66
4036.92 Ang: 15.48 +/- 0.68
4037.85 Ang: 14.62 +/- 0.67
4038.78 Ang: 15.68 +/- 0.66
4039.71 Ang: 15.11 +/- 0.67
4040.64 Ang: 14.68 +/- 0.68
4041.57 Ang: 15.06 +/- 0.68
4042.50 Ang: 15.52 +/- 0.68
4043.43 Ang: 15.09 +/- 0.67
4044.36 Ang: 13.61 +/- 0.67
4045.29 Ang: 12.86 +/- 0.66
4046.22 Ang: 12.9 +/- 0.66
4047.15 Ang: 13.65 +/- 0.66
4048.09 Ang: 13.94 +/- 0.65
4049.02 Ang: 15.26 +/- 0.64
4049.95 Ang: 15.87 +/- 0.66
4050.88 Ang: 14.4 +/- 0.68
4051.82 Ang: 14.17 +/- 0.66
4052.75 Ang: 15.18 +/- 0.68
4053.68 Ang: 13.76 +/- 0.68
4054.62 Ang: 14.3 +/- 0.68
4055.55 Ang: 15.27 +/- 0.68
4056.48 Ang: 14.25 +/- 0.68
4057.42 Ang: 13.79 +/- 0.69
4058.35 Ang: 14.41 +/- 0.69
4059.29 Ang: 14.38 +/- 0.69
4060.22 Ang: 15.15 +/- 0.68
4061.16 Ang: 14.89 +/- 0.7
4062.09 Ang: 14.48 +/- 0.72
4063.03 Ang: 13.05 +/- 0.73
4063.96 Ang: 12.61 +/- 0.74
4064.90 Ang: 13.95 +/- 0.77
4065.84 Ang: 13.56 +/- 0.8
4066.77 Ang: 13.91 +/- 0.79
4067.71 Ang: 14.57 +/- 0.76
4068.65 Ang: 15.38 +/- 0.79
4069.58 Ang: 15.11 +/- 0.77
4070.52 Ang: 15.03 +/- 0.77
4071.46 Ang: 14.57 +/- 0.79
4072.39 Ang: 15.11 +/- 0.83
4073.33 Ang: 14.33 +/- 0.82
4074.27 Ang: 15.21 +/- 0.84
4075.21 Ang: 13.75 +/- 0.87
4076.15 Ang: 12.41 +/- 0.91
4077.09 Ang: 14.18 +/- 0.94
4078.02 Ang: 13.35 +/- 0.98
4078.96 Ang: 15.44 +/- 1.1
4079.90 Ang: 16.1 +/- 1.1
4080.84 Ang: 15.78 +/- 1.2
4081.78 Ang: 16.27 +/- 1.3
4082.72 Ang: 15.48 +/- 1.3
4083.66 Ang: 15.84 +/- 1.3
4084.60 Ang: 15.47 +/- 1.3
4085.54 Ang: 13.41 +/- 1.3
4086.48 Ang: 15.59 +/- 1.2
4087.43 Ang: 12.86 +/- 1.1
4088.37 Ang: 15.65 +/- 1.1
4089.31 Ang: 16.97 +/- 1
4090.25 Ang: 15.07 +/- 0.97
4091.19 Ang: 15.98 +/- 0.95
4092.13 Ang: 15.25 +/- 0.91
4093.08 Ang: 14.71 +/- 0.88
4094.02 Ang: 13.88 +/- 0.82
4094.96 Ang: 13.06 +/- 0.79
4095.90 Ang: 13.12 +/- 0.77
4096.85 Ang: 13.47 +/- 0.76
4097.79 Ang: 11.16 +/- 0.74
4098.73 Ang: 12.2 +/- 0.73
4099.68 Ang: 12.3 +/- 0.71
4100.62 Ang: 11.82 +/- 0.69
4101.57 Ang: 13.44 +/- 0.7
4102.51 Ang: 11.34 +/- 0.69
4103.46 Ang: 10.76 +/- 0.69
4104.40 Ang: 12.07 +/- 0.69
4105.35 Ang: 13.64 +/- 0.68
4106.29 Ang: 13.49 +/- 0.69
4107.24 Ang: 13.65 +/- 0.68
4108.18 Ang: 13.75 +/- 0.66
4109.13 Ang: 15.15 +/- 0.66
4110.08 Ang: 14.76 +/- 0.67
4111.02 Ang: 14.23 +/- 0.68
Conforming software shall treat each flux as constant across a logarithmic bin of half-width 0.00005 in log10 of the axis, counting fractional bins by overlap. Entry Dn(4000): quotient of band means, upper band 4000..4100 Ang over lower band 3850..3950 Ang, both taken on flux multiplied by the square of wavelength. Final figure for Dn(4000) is 1.70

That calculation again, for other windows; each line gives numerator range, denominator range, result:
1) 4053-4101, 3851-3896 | 1.71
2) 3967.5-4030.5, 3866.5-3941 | 1.51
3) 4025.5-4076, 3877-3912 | 1.60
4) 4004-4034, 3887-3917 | 1.53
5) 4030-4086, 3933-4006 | 1.45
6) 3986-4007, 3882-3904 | 1.51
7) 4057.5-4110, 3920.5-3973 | 1.80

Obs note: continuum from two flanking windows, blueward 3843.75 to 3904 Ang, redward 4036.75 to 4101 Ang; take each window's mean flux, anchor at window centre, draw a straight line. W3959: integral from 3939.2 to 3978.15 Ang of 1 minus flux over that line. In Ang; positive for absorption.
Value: 8.00 Ang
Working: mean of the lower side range 9.41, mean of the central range 9.18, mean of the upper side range 14.4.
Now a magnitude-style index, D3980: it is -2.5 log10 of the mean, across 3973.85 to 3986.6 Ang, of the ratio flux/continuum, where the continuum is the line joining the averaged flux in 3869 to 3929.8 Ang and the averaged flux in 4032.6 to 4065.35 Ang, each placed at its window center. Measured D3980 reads 0.07 mag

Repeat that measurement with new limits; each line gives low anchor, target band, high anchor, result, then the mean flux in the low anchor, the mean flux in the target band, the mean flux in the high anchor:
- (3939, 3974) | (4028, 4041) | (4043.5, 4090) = -0.13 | 9.12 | 14.5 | 14.5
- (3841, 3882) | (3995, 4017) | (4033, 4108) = -0.15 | 9.18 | 14.6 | 14.2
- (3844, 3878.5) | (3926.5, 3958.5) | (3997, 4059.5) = 0.36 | 9.32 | 8.61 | 14.7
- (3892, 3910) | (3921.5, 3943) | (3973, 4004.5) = 0.46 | 10.2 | 7.27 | 12.7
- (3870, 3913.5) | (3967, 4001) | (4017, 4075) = 0.13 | 9.72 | 11.4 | 14.7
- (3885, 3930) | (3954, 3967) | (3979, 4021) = 0.29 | 10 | 9.44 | 14.2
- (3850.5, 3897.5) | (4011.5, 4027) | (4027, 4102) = -0.19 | 9.33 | 15.8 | 14.4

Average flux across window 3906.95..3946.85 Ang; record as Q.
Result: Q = 8.85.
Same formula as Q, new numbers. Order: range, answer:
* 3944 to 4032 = 12.3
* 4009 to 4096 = 14.8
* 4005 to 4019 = 15.2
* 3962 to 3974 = 6.51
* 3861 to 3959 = 9.5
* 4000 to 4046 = 14.9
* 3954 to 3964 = 10.2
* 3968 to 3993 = 10.8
